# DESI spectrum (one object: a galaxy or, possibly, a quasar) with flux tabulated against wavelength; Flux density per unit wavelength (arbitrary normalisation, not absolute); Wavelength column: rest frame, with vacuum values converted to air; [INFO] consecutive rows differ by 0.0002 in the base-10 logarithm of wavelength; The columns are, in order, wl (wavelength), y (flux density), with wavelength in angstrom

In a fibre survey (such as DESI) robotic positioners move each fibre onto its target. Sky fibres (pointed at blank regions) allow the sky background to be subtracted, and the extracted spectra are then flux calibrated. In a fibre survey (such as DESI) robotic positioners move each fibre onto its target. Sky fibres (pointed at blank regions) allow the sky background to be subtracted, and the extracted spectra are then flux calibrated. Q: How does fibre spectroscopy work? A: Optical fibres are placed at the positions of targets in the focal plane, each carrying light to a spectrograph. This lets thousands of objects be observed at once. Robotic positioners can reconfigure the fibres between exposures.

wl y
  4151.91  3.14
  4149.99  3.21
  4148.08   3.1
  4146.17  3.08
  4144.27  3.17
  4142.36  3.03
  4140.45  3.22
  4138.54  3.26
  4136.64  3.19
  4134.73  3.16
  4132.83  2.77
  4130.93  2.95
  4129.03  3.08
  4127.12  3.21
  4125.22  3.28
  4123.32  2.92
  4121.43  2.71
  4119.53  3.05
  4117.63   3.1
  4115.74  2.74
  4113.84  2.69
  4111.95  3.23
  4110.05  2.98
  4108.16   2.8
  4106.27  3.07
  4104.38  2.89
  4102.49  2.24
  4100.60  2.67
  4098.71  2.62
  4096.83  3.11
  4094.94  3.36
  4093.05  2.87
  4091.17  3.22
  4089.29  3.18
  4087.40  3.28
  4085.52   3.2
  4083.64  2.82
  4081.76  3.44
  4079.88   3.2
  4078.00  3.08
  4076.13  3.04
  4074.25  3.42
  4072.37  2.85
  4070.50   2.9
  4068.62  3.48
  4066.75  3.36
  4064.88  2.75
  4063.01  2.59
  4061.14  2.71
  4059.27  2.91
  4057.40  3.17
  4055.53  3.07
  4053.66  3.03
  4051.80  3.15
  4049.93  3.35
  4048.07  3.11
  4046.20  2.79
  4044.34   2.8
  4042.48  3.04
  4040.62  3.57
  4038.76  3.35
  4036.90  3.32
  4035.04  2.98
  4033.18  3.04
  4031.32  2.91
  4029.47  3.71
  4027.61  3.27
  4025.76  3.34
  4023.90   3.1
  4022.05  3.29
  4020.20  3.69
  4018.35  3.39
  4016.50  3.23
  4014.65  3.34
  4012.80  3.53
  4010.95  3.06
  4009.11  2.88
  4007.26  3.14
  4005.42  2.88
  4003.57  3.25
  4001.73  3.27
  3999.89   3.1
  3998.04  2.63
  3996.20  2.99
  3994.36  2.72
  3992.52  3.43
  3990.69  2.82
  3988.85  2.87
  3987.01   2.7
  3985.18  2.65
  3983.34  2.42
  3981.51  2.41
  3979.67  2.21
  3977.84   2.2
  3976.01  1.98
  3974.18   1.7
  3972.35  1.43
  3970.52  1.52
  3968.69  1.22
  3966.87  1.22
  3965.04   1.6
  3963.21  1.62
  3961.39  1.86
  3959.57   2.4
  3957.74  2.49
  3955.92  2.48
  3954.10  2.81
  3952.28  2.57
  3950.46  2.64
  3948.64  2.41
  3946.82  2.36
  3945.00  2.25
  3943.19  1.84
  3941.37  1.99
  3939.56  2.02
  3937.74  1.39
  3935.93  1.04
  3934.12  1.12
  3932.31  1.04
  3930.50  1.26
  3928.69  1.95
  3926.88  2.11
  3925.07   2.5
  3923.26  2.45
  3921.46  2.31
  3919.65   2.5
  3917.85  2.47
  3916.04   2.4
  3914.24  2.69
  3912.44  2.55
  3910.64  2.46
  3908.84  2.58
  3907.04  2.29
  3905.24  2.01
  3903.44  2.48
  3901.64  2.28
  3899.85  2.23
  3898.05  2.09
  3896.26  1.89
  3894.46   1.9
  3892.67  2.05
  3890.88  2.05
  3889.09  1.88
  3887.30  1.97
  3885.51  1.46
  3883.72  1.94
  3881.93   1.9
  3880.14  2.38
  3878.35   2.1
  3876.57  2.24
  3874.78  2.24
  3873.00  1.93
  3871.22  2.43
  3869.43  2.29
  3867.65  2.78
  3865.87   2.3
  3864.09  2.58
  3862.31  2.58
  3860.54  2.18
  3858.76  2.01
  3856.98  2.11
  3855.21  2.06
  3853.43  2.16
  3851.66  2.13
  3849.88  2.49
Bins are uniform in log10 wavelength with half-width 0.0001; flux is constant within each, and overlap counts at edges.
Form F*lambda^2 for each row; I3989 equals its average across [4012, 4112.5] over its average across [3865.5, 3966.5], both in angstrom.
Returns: 1.57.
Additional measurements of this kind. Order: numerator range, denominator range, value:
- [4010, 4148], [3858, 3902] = 1.59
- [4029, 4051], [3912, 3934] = 1.56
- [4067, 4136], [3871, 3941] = 1.62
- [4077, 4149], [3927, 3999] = 1.54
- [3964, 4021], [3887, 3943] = 1.33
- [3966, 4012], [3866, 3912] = 1.23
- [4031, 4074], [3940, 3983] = 1.56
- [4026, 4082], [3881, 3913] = 1.60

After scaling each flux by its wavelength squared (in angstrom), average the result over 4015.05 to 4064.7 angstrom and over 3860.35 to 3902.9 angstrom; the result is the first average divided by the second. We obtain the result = 1.58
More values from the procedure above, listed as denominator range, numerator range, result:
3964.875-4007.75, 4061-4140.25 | 1.31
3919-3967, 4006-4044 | 1.68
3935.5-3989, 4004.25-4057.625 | 1.59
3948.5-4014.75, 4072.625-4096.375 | 1.33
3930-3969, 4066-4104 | 1.71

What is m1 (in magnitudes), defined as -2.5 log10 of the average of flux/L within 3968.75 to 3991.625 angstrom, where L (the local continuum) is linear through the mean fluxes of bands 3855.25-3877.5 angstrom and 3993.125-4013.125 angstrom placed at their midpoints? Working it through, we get 0.30 mag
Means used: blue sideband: 2.3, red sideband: 3.03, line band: 2.21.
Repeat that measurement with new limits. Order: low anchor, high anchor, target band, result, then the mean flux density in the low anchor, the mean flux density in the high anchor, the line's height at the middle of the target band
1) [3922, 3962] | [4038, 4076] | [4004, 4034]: -0.19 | 2.05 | 3.07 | 2.73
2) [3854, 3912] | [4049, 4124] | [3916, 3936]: 0.20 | 2.18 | 3.01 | 2.35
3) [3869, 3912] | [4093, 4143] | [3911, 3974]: 0.15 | 2.13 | 2.97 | 2.32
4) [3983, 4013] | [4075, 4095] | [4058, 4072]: 0.05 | 2.96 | 3.15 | 3.1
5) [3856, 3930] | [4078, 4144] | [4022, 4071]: -0.12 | 2.23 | 3.02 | 2.78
